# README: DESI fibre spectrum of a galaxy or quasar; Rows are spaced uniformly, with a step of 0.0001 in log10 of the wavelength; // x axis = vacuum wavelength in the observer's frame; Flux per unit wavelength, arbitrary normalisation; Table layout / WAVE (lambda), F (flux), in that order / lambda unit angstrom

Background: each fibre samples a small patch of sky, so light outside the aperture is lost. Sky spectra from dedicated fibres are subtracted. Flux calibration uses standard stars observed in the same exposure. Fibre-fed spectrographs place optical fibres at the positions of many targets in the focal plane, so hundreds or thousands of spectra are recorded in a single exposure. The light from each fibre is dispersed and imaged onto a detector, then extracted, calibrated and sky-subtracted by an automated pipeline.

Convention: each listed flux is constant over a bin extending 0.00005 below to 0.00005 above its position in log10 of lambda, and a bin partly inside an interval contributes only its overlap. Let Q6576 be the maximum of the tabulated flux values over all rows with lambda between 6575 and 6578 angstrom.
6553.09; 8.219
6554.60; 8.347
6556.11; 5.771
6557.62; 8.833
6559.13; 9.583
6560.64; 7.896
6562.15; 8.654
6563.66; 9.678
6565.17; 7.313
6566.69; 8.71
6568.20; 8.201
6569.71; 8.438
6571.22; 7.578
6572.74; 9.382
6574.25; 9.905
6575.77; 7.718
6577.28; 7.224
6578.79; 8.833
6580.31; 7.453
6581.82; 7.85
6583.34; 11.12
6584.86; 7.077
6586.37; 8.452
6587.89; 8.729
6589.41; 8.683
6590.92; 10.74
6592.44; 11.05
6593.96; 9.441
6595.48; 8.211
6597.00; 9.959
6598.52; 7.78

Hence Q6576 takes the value 7.718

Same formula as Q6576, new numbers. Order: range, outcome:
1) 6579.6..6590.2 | 11.12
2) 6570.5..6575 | 9.905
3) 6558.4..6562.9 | 9.583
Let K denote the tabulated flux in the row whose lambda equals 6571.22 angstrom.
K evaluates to 7.578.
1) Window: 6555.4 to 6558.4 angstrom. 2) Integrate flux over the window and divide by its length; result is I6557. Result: 7.34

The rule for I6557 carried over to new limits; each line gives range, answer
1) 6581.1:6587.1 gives 8.63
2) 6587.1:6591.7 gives 9.38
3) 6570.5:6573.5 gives 8.49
